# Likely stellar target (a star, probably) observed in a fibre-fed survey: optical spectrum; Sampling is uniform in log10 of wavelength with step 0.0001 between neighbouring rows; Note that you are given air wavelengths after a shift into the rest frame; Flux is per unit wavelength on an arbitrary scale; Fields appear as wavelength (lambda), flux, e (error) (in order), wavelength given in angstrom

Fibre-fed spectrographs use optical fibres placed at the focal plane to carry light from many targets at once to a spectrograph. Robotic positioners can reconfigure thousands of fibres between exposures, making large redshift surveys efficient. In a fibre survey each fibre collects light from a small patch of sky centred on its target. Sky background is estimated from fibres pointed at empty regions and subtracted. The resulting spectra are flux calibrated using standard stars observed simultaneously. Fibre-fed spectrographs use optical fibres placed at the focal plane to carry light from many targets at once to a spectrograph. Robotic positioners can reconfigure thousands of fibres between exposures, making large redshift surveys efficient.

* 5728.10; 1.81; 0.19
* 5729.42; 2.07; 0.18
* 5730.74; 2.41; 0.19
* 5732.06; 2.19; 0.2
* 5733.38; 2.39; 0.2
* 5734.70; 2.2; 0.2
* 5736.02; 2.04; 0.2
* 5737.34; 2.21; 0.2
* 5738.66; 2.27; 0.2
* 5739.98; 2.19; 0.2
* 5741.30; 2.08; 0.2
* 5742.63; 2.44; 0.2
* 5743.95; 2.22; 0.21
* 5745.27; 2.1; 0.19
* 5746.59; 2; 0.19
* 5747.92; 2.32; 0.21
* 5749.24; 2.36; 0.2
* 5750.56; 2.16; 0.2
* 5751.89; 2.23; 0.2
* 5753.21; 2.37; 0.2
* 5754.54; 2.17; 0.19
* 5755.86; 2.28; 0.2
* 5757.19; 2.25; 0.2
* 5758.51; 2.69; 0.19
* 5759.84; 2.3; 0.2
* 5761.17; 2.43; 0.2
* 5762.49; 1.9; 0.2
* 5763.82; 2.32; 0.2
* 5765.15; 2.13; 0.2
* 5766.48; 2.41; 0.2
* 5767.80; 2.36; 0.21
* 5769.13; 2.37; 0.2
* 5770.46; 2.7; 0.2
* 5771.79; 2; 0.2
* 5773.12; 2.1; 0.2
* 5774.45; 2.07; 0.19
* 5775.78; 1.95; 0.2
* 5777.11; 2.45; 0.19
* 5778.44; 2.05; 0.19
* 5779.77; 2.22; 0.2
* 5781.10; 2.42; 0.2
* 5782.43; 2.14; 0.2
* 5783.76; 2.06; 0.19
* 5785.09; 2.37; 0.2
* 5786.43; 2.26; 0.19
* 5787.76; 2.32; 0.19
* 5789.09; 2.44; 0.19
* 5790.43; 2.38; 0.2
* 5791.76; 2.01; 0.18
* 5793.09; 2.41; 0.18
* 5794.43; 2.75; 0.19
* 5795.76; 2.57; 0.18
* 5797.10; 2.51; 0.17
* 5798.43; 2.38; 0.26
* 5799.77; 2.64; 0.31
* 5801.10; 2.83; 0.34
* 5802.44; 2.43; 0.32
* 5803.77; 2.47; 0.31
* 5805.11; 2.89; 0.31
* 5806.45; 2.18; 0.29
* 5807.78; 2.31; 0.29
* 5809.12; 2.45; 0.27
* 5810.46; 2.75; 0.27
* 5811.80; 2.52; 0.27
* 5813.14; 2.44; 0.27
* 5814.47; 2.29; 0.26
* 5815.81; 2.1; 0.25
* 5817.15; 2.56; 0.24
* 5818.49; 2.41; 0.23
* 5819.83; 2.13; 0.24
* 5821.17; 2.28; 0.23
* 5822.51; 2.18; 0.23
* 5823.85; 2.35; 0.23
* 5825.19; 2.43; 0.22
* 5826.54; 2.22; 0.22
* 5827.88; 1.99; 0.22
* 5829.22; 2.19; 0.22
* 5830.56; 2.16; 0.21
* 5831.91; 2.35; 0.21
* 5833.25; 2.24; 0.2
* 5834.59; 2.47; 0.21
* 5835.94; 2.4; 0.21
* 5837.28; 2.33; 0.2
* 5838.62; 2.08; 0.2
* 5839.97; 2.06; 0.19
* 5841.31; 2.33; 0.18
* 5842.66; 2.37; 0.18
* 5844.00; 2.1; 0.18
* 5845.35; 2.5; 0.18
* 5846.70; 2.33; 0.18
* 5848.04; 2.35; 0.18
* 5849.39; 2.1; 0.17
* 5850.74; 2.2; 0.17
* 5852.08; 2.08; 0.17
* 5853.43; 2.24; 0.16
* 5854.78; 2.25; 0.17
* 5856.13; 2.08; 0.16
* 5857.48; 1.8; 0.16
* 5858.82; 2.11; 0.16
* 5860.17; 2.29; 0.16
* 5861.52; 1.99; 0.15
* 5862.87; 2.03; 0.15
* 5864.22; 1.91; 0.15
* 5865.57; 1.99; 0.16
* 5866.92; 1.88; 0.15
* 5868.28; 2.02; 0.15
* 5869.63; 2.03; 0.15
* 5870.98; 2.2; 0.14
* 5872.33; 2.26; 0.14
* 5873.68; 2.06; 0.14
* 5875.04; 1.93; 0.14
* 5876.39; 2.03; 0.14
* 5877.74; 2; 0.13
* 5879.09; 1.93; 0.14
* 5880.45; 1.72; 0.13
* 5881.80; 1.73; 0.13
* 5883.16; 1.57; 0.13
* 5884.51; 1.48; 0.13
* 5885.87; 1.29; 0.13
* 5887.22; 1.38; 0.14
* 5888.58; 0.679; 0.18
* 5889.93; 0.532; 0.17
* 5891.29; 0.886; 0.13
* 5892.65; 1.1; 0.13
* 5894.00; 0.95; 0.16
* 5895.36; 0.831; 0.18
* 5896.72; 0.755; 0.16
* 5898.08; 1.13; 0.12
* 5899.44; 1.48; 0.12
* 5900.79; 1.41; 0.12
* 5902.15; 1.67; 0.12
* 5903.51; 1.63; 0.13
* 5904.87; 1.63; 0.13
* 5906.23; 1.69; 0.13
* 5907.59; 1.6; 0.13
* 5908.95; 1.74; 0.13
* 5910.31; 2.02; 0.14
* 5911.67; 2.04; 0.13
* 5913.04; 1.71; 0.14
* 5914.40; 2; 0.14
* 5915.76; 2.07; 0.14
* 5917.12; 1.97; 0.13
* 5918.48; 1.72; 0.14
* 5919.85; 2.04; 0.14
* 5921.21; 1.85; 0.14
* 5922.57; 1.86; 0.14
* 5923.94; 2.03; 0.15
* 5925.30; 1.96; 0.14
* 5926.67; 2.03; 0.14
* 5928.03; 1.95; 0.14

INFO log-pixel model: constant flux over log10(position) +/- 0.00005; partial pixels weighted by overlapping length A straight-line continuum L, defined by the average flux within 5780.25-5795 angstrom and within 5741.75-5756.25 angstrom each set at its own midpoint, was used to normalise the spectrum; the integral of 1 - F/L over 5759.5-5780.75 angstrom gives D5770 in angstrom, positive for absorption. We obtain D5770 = 0.4 angstrom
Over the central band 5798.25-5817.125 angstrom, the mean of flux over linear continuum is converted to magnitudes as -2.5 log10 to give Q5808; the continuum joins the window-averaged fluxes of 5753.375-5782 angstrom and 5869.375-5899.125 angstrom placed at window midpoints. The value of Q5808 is -0.24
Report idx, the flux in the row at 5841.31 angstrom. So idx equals 2.33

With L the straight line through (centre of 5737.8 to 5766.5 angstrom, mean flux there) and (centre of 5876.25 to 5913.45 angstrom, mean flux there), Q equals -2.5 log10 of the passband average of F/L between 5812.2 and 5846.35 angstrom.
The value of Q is -0.25 mag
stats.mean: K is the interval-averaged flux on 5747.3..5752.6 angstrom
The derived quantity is 2.27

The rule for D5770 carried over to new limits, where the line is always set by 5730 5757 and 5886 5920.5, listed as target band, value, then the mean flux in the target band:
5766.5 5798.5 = -4.12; 2.3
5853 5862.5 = -2.37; 2.1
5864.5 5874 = -2.51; 2.06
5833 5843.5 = -3.00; 2.28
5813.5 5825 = -2.65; 2.3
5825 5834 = -1.97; 2.22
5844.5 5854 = -2.92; 2.25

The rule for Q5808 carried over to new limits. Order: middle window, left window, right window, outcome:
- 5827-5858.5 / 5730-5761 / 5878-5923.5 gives -0.23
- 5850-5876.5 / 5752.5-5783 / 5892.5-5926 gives -0.12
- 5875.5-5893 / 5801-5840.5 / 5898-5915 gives 0.30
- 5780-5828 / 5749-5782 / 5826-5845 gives -0.06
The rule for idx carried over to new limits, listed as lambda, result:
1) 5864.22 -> 1.91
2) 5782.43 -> 2.14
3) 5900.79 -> 1.41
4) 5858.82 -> 2.11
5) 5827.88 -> 1.99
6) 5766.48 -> 2.41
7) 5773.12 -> 2.1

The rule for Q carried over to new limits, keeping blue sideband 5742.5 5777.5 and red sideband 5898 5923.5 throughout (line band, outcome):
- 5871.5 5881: -0.07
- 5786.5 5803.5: -0.15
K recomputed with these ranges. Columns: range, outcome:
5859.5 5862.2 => 2.14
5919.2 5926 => 1.95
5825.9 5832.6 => 2.18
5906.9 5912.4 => 1.85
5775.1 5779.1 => 2.15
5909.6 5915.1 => 1.94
